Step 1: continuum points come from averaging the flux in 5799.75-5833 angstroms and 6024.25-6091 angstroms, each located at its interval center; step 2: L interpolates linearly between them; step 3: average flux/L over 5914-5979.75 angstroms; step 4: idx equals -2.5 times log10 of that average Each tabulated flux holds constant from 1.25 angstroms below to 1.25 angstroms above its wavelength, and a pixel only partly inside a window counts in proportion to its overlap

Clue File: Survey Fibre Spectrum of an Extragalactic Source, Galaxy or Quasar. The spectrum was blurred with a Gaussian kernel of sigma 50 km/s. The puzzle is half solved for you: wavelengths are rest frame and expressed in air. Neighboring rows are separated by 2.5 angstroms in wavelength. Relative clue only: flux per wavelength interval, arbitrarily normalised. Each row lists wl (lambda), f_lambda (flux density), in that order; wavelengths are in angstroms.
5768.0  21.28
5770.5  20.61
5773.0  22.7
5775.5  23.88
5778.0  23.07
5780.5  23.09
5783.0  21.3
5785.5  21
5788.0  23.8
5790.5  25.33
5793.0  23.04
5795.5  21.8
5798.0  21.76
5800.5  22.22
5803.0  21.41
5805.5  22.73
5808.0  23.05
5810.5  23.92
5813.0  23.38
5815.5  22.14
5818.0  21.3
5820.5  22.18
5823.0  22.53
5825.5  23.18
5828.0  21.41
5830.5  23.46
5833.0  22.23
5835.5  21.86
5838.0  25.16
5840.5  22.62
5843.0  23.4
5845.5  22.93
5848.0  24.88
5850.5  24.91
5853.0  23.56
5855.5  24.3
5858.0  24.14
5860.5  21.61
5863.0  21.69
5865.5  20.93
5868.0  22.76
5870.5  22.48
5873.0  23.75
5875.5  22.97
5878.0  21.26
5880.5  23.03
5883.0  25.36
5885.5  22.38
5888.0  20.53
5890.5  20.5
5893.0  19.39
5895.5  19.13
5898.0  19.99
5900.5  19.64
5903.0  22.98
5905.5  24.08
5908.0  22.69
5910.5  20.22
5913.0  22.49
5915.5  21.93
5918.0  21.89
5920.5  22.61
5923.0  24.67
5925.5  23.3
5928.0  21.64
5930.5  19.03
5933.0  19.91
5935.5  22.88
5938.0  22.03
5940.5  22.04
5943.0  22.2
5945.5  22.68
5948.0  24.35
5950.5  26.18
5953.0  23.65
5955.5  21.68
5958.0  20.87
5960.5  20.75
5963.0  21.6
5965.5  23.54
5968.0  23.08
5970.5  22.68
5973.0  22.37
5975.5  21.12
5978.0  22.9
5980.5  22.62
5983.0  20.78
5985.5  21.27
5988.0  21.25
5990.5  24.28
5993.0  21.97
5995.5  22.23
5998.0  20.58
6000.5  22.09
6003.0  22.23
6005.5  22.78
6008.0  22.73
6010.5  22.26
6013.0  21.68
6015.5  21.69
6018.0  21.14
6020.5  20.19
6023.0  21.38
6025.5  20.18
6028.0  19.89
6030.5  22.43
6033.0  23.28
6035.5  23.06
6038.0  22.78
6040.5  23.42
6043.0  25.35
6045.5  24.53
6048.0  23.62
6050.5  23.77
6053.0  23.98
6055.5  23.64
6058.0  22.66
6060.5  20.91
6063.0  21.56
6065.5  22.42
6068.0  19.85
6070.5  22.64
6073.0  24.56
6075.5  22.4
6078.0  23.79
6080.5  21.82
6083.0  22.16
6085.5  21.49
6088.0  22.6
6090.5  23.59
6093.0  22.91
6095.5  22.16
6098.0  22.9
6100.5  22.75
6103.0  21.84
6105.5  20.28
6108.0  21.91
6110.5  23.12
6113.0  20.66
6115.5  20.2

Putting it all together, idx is 0.01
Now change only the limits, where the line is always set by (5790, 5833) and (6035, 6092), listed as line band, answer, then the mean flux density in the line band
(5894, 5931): 0.04 mag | 21.8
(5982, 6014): 0.04 mag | 22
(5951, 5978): 0.02 mag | 22.3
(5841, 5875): -0.02 mag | 23.2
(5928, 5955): 0.01 mag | 22.4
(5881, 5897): 0.07 mag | 21.3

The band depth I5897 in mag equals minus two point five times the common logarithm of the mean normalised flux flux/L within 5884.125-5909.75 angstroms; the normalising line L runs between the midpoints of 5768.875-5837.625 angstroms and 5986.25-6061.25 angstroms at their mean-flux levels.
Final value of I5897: 0.07 mag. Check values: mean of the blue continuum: 22.6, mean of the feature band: 21.1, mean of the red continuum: 22.4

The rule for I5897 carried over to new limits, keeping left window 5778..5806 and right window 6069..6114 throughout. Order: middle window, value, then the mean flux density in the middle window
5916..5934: 0.03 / 21.9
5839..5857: -0.06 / 23.8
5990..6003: 0.02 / 22.1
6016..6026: 0.08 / 20.8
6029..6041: -0.02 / 22.9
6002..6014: 0.00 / 22.4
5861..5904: 0.04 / 21.7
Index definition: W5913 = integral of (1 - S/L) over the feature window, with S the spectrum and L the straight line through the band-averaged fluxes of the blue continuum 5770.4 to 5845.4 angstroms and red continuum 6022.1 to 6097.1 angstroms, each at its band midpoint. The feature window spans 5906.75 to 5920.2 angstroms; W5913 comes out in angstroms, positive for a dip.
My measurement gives 0.5 angstroms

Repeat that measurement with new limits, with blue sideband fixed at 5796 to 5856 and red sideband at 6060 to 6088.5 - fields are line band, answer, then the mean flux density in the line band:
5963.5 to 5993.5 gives 0.22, 22.3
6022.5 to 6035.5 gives 0.43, 21.6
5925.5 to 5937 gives 0.74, 21.2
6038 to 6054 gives -1.24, 24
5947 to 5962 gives -0.21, 22.9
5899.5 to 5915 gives 0.43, 22.1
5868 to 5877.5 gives -0.05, 22.9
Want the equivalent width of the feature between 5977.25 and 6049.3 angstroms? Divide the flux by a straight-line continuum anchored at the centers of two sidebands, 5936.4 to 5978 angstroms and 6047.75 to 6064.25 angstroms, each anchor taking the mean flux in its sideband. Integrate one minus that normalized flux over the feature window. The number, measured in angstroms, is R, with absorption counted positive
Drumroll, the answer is 1.57 angstroms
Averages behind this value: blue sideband 22.6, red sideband 22.8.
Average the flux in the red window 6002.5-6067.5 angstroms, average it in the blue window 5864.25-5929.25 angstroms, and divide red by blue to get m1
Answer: 1.02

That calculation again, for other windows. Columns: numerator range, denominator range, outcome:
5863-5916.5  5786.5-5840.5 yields 0.96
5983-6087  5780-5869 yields 0.98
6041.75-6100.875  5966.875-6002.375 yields 1.03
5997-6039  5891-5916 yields 1.03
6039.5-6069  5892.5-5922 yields 1.07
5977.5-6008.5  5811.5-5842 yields 0.98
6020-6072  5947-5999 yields 1.01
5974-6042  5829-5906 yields 0.98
